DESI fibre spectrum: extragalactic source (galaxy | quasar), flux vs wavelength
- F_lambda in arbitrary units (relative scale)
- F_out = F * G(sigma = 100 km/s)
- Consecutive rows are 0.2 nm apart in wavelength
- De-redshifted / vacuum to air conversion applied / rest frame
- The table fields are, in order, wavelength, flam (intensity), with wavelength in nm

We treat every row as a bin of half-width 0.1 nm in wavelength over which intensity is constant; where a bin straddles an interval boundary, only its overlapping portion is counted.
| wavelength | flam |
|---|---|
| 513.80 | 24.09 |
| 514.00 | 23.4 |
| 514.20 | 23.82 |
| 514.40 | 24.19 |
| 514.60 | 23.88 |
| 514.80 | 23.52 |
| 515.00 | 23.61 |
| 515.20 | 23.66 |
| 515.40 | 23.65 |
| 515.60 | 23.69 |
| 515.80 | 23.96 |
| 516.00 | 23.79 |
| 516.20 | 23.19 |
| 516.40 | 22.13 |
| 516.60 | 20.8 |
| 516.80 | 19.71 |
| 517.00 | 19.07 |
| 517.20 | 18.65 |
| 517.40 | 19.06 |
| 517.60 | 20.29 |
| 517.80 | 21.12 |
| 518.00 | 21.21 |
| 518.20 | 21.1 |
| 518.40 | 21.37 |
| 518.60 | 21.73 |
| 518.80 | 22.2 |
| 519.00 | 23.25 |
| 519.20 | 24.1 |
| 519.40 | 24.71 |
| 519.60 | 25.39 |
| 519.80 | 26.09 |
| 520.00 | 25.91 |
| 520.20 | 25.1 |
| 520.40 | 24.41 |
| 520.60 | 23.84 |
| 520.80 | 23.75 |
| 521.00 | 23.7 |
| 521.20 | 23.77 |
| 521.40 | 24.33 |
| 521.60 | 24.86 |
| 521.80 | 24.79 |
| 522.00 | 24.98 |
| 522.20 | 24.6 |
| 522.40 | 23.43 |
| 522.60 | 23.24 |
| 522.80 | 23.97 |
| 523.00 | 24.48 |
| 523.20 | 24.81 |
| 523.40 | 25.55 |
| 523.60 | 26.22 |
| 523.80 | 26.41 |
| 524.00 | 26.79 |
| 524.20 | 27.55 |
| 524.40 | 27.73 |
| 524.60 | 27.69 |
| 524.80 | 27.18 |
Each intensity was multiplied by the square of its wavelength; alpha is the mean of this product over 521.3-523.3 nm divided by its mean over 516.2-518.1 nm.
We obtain 1.22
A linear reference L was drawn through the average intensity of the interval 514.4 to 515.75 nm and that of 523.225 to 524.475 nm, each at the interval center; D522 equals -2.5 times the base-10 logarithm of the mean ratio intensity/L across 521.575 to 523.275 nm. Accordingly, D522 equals 0.08 mag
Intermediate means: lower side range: 23.7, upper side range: 26.6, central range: 24.3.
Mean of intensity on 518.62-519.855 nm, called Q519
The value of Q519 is 24.1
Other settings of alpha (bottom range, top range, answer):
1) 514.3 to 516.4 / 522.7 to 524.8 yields 1.14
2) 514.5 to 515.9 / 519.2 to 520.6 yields 1.08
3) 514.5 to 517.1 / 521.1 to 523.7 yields 1.11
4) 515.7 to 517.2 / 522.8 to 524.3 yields 1.23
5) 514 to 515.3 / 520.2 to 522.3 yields 1.05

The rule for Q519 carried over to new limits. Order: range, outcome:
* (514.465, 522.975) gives 23.1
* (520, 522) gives 24.4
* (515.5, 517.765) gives 21.3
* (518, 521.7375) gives 23.8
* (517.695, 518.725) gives 21.3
